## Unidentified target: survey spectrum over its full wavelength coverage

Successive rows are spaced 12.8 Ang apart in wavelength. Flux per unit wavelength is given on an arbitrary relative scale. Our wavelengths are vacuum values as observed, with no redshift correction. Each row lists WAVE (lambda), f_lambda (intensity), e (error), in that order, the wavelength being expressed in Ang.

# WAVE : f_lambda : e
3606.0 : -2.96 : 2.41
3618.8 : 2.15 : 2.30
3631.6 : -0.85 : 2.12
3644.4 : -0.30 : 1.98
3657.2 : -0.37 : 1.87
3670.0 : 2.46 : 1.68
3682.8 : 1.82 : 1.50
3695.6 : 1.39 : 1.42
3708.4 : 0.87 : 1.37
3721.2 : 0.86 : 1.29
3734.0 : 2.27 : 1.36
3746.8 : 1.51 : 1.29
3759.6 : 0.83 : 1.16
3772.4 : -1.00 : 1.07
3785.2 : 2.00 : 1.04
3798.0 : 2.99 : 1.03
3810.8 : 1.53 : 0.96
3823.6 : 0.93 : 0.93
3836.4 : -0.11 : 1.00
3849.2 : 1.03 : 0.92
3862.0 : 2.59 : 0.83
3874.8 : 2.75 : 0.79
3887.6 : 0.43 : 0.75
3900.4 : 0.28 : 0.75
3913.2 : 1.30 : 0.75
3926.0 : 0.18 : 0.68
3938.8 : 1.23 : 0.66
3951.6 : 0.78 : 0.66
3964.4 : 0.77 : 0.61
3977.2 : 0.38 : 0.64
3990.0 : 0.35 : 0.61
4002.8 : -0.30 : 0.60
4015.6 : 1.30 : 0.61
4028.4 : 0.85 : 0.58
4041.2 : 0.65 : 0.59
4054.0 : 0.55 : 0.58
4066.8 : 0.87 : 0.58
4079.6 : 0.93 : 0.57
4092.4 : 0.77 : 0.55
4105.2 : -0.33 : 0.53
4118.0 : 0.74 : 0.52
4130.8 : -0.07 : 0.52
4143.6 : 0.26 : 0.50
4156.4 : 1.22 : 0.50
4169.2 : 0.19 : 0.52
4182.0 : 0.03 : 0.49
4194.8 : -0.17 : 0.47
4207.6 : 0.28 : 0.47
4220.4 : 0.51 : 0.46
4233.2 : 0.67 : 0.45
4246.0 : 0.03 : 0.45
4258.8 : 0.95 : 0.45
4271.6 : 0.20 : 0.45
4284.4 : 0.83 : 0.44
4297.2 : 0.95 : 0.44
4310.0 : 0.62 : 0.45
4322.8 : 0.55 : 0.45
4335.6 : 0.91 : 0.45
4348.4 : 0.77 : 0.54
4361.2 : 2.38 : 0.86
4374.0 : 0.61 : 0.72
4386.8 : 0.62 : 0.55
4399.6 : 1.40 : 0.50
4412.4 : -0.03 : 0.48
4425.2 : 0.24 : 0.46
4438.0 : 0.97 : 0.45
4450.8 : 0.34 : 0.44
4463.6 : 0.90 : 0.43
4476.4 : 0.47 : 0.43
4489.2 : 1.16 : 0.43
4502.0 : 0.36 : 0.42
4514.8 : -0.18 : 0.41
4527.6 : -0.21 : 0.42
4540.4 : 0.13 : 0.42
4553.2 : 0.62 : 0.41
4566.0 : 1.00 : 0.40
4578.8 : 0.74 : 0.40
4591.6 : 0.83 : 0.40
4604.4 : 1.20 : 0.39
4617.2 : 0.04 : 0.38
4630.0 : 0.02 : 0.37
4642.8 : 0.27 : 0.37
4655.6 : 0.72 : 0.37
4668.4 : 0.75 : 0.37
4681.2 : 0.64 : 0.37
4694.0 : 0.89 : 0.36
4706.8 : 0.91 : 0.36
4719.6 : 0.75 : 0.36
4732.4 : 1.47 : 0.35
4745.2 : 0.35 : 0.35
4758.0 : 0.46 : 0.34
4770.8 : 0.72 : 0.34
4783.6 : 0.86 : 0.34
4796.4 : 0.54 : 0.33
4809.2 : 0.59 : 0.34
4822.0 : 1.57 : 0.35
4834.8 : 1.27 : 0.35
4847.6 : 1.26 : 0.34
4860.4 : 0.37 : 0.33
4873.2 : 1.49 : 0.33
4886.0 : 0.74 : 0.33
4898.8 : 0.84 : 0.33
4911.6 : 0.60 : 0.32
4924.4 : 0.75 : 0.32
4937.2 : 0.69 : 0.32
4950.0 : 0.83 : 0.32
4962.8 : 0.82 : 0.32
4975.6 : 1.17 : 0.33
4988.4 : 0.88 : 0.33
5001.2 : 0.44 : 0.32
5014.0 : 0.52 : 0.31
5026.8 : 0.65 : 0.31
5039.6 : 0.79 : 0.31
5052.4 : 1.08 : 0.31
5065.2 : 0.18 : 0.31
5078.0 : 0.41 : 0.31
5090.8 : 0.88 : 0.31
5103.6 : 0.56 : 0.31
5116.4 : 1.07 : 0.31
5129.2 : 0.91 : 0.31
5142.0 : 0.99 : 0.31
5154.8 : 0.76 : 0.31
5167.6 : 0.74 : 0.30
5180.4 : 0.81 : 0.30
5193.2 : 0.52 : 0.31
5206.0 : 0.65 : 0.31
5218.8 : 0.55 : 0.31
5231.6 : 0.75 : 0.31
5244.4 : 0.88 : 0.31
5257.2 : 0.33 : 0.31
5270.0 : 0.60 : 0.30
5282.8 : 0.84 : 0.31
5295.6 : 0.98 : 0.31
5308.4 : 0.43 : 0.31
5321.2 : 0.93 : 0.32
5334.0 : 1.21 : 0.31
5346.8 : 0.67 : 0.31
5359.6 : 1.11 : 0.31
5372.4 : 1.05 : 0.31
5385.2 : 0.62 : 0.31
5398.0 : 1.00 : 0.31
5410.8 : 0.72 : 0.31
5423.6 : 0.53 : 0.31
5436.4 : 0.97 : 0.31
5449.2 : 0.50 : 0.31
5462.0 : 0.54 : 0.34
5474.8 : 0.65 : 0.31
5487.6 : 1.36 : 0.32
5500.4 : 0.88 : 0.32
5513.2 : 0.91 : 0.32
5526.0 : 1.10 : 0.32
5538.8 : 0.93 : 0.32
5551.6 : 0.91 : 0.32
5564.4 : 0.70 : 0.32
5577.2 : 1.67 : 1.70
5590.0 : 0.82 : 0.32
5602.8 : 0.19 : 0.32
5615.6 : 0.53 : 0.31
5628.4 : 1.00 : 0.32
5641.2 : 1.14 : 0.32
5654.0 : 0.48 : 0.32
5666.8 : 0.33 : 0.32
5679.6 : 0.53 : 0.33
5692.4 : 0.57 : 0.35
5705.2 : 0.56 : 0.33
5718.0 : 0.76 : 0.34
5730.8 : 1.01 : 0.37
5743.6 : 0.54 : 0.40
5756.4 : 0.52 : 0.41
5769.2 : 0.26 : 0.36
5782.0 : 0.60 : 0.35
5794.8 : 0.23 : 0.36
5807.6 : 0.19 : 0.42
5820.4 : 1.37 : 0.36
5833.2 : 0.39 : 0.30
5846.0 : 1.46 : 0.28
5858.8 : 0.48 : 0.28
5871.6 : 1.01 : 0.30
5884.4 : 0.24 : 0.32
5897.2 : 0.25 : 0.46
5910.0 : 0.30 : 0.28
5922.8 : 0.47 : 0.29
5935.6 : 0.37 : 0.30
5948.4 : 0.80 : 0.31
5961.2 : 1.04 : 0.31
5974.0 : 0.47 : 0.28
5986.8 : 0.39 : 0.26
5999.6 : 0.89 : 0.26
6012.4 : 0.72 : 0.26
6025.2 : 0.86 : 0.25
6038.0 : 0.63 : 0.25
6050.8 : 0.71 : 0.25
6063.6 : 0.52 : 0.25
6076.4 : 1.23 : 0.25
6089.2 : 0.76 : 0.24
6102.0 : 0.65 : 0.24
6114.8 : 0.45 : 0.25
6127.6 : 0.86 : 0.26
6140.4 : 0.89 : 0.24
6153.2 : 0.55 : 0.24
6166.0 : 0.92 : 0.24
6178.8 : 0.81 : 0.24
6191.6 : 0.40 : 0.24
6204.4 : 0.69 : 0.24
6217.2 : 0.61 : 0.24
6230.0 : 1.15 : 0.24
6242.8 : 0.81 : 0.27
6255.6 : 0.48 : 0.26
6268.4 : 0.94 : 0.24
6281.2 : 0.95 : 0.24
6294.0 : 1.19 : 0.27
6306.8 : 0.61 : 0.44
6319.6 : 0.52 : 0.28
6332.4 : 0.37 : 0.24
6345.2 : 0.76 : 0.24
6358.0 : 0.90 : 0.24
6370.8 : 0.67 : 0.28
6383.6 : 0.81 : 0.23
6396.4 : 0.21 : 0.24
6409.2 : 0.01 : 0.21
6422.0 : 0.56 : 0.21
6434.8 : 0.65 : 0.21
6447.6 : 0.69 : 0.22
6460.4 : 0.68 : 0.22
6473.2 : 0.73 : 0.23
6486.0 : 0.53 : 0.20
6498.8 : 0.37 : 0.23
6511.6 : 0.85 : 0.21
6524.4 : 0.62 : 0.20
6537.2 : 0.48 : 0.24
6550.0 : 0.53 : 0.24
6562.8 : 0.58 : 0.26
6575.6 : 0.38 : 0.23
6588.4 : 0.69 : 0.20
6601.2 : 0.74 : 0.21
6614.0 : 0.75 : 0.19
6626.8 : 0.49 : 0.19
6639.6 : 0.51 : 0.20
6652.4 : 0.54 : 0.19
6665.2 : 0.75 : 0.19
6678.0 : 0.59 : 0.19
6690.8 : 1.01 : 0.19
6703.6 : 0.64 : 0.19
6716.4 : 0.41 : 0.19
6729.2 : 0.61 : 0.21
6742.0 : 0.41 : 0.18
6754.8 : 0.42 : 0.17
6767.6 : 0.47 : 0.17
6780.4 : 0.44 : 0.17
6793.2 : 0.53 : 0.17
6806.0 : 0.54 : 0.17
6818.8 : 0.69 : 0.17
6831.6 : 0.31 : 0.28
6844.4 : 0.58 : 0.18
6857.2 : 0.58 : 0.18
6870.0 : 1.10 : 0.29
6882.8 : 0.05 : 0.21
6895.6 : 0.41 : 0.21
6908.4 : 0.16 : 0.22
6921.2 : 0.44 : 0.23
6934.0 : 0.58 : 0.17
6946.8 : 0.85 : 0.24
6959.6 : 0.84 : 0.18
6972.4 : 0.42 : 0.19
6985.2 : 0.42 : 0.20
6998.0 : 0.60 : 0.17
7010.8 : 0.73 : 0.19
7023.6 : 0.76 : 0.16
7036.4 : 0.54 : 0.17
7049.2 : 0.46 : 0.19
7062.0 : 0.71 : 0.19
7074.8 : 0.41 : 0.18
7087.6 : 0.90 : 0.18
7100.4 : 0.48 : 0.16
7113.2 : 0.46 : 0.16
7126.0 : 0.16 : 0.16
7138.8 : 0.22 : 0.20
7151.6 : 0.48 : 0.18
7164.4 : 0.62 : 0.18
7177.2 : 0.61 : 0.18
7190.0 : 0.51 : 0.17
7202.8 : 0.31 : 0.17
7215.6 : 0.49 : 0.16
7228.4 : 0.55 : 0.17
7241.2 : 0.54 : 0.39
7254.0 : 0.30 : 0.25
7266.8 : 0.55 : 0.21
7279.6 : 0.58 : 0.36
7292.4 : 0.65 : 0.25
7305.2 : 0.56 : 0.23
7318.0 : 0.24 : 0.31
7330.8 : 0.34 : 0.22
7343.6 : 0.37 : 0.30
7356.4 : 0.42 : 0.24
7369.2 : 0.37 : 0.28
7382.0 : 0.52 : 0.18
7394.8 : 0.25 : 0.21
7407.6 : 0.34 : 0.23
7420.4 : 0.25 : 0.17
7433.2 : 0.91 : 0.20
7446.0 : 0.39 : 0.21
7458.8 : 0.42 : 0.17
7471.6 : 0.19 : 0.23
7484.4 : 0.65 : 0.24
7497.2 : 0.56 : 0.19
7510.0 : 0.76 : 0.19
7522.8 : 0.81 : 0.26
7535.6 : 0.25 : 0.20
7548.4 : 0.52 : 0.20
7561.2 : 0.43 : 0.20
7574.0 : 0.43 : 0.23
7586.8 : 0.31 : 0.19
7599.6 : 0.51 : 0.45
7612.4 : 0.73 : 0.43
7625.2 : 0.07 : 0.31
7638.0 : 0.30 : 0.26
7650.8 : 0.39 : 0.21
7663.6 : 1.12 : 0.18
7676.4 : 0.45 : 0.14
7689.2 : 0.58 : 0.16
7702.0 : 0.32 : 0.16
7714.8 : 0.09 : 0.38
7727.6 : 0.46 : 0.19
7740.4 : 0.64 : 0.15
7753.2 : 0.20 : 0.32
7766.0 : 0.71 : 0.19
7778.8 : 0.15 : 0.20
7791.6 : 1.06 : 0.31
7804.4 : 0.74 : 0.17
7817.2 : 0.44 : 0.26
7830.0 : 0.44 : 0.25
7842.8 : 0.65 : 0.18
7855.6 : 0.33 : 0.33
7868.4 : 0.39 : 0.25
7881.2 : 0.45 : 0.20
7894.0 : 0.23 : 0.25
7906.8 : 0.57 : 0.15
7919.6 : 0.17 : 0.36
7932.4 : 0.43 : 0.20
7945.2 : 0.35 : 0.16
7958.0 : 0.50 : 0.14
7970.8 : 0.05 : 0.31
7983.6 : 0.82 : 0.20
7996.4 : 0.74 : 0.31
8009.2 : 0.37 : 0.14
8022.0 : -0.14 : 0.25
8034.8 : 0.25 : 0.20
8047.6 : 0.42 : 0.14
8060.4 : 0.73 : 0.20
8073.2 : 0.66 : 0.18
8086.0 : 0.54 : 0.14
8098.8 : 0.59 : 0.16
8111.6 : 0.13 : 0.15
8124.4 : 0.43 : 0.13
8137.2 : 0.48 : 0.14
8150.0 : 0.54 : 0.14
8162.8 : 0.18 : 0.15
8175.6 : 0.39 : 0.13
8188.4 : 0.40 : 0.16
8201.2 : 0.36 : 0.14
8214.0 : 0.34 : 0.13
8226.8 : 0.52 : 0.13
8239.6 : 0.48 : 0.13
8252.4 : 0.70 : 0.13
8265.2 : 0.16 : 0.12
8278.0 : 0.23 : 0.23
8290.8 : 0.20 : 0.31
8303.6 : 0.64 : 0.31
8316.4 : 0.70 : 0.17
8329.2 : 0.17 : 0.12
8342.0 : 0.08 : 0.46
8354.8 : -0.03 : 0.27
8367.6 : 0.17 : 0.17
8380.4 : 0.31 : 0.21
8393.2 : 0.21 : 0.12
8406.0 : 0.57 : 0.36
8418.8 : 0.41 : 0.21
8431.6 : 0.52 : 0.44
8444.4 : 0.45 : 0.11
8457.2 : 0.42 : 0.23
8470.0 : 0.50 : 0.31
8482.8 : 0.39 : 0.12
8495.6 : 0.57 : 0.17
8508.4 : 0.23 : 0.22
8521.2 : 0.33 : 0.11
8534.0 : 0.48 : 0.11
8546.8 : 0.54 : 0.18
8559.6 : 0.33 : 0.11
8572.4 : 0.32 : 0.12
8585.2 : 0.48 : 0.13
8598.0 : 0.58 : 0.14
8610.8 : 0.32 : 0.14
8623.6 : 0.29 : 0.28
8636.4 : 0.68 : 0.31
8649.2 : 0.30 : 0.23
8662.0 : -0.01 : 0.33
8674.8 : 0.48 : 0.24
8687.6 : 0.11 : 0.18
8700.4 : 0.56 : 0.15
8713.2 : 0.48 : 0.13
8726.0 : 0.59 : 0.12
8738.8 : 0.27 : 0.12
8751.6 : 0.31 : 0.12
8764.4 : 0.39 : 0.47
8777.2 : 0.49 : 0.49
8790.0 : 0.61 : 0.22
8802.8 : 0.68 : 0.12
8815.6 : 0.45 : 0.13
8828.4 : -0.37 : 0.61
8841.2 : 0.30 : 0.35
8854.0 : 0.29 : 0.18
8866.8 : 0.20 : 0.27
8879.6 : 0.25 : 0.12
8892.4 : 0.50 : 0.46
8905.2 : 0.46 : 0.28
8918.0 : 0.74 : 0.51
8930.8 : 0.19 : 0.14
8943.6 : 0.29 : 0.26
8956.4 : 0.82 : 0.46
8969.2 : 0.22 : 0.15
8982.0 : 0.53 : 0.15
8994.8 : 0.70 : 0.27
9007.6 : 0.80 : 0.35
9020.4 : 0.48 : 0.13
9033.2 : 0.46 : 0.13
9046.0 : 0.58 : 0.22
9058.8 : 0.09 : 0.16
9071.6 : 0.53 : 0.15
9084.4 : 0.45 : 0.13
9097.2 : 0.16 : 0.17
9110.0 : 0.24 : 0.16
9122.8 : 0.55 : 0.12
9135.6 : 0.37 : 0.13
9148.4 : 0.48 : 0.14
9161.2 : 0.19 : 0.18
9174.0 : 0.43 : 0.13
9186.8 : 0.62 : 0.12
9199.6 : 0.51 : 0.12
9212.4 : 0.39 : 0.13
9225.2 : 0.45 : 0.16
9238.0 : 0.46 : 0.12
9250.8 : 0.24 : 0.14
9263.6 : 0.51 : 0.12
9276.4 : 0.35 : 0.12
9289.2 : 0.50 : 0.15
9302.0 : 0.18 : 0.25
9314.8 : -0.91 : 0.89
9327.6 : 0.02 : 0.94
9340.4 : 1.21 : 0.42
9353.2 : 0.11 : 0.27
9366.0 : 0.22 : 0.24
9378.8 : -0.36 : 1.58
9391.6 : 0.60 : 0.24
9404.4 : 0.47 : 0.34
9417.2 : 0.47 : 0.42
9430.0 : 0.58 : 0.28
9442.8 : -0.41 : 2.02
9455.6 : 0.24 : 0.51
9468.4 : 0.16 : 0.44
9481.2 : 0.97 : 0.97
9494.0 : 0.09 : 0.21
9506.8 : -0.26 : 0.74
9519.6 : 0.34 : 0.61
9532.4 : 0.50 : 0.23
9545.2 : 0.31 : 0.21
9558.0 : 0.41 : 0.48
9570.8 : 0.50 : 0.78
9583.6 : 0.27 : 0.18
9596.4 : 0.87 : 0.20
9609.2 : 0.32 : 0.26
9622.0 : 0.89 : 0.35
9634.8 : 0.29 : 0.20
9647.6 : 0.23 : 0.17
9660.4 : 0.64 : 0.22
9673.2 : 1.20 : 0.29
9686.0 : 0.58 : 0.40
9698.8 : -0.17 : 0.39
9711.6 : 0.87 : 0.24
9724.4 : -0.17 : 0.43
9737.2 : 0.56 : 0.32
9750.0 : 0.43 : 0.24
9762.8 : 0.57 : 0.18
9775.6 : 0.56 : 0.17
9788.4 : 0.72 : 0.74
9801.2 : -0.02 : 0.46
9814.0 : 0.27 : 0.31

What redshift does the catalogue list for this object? 0.17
